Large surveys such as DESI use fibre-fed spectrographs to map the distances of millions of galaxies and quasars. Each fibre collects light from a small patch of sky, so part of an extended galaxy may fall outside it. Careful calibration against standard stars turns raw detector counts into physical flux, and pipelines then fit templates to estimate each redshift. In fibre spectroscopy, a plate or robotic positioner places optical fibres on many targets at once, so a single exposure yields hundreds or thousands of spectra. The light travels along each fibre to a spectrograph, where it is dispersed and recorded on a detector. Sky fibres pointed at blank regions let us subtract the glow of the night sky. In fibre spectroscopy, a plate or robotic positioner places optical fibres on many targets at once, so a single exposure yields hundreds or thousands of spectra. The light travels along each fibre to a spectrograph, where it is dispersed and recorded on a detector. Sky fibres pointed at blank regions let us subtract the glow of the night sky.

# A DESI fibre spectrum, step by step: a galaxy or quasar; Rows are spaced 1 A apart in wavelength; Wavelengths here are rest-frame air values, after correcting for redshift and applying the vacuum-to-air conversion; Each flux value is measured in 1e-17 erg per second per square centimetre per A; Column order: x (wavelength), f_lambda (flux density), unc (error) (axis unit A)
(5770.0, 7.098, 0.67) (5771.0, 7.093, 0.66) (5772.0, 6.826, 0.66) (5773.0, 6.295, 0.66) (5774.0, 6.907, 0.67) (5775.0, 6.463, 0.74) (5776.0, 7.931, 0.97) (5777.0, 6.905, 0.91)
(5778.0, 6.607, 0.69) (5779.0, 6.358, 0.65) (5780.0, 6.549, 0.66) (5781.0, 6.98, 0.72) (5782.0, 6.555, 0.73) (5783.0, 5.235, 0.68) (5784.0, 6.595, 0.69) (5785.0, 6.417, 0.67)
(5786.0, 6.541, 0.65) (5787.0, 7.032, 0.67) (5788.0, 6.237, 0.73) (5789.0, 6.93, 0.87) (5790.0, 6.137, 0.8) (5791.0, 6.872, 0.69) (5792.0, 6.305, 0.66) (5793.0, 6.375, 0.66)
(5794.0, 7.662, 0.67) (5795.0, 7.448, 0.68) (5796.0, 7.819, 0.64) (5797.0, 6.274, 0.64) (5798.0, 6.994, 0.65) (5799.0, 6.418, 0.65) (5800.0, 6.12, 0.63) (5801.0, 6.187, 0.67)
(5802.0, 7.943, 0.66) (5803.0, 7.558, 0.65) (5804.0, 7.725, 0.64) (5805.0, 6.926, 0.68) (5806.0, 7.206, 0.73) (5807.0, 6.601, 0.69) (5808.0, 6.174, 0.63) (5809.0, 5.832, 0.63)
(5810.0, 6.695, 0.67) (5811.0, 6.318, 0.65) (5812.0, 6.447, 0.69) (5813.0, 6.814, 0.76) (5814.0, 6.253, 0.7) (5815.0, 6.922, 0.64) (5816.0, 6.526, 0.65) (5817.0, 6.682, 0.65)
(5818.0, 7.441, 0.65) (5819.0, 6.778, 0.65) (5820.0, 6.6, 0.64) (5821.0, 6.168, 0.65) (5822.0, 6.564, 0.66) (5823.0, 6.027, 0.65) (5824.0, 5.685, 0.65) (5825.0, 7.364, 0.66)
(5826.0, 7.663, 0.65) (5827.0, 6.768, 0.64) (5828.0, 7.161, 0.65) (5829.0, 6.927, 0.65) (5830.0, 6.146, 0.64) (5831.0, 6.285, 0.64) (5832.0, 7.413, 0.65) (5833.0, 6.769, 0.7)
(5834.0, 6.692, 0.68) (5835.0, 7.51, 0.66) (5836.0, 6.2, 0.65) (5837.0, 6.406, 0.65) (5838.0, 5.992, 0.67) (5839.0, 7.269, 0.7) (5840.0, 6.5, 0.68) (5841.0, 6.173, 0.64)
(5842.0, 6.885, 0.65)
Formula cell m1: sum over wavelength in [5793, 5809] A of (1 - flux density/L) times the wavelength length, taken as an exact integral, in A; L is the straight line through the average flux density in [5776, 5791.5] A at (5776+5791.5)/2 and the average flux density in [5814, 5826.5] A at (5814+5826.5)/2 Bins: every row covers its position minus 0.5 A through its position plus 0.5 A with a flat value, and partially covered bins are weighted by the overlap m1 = -0.8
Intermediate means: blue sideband 6.58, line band 6.95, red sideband 6.68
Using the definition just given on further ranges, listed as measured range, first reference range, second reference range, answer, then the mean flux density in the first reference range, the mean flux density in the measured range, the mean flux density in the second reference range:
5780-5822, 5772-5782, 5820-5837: 0.23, 6.77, 6.7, 6.7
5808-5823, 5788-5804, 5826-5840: 0.60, 6.88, 6.54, 6.76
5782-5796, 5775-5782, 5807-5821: 0.23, 6.83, 6.64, 6.56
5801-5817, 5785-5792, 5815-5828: -0.26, 6.59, 6.77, 6.72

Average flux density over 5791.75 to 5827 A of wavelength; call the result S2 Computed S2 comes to 6.76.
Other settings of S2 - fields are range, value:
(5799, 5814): 6.73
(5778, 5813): 6.69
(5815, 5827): 6.7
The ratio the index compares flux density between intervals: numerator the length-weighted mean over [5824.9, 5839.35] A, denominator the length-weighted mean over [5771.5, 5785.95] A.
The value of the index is 1.0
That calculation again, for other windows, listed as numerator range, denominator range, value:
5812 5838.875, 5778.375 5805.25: 0.99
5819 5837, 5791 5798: 0.96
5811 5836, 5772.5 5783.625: 1.01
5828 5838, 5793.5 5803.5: 0.95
